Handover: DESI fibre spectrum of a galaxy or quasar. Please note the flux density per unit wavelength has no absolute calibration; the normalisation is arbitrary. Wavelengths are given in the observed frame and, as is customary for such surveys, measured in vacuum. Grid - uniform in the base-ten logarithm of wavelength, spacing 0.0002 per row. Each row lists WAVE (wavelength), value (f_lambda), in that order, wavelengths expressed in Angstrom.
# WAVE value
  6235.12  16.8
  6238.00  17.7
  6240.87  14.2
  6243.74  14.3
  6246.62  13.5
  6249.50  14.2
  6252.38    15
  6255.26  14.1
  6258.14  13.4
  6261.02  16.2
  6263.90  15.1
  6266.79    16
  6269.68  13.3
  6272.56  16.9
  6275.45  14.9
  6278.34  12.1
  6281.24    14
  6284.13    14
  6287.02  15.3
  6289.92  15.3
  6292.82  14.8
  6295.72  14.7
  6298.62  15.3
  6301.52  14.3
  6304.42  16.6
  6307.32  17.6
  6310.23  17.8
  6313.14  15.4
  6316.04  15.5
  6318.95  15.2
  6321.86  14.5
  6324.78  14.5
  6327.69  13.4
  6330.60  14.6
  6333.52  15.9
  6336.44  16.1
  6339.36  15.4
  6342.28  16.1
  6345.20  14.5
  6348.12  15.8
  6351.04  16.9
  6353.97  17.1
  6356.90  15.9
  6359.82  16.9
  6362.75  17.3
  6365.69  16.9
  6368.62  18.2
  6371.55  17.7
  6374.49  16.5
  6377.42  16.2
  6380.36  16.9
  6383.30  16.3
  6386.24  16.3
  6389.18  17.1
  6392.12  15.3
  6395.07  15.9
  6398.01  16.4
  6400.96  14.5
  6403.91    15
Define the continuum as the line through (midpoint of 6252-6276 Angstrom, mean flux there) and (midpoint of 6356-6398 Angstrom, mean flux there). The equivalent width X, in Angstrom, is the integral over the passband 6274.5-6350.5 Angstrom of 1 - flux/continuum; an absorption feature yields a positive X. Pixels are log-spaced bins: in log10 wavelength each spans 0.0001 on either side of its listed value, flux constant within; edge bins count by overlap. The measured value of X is 2.69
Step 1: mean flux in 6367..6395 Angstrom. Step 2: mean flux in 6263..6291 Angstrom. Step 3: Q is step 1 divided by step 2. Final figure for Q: 1.14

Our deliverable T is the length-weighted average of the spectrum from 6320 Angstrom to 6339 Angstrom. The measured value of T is 14.9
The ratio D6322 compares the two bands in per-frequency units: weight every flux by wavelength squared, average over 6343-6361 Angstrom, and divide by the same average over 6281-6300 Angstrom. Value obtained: 1.11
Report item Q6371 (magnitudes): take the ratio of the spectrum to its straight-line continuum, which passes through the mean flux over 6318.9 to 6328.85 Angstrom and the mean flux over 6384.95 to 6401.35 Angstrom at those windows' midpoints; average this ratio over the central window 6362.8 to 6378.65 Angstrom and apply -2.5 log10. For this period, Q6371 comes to -0.11 mag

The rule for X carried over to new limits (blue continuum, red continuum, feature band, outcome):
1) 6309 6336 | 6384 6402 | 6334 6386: -2.93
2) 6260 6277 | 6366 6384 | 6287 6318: 0.36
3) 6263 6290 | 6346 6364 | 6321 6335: 1.16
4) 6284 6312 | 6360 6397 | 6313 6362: 1.92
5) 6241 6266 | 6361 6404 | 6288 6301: 0.13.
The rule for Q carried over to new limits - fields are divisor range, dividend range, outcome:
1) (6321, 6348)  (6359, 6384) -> 1.13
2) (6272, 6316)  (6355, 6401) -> 1.09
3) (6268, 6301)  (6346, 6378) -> 1.15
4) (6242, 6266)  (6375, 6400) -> 1.12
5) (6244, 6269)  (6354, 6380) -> 1.16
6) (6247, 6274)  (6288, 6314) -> 1.06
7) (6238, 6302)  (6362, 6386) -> 1.16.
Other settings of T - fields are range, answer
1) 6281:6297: 14.7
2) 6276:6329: 15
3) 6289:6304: 15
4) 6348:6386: 16.8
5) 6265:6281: 14.6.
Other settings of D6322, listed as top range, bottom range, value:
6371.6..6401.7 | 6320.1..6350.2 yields 1.09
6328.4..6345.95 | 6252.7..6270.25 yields 1.07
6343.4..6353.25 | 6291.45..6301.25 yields 1.08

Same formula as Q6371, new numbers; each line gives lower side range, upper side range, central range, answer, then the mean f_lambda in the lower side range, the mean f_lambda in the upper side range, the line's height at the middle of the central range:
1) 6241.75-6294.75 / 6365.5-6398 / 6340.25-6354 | 0.005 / 14.6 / 16.6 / 16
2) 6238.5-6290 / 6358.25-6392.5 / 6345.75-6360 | 0.002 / 14.6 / 16.8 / 16.4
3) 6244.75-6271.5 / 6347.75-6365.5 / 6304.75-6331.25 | 0.027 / 14.6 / 16.7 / 15.9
